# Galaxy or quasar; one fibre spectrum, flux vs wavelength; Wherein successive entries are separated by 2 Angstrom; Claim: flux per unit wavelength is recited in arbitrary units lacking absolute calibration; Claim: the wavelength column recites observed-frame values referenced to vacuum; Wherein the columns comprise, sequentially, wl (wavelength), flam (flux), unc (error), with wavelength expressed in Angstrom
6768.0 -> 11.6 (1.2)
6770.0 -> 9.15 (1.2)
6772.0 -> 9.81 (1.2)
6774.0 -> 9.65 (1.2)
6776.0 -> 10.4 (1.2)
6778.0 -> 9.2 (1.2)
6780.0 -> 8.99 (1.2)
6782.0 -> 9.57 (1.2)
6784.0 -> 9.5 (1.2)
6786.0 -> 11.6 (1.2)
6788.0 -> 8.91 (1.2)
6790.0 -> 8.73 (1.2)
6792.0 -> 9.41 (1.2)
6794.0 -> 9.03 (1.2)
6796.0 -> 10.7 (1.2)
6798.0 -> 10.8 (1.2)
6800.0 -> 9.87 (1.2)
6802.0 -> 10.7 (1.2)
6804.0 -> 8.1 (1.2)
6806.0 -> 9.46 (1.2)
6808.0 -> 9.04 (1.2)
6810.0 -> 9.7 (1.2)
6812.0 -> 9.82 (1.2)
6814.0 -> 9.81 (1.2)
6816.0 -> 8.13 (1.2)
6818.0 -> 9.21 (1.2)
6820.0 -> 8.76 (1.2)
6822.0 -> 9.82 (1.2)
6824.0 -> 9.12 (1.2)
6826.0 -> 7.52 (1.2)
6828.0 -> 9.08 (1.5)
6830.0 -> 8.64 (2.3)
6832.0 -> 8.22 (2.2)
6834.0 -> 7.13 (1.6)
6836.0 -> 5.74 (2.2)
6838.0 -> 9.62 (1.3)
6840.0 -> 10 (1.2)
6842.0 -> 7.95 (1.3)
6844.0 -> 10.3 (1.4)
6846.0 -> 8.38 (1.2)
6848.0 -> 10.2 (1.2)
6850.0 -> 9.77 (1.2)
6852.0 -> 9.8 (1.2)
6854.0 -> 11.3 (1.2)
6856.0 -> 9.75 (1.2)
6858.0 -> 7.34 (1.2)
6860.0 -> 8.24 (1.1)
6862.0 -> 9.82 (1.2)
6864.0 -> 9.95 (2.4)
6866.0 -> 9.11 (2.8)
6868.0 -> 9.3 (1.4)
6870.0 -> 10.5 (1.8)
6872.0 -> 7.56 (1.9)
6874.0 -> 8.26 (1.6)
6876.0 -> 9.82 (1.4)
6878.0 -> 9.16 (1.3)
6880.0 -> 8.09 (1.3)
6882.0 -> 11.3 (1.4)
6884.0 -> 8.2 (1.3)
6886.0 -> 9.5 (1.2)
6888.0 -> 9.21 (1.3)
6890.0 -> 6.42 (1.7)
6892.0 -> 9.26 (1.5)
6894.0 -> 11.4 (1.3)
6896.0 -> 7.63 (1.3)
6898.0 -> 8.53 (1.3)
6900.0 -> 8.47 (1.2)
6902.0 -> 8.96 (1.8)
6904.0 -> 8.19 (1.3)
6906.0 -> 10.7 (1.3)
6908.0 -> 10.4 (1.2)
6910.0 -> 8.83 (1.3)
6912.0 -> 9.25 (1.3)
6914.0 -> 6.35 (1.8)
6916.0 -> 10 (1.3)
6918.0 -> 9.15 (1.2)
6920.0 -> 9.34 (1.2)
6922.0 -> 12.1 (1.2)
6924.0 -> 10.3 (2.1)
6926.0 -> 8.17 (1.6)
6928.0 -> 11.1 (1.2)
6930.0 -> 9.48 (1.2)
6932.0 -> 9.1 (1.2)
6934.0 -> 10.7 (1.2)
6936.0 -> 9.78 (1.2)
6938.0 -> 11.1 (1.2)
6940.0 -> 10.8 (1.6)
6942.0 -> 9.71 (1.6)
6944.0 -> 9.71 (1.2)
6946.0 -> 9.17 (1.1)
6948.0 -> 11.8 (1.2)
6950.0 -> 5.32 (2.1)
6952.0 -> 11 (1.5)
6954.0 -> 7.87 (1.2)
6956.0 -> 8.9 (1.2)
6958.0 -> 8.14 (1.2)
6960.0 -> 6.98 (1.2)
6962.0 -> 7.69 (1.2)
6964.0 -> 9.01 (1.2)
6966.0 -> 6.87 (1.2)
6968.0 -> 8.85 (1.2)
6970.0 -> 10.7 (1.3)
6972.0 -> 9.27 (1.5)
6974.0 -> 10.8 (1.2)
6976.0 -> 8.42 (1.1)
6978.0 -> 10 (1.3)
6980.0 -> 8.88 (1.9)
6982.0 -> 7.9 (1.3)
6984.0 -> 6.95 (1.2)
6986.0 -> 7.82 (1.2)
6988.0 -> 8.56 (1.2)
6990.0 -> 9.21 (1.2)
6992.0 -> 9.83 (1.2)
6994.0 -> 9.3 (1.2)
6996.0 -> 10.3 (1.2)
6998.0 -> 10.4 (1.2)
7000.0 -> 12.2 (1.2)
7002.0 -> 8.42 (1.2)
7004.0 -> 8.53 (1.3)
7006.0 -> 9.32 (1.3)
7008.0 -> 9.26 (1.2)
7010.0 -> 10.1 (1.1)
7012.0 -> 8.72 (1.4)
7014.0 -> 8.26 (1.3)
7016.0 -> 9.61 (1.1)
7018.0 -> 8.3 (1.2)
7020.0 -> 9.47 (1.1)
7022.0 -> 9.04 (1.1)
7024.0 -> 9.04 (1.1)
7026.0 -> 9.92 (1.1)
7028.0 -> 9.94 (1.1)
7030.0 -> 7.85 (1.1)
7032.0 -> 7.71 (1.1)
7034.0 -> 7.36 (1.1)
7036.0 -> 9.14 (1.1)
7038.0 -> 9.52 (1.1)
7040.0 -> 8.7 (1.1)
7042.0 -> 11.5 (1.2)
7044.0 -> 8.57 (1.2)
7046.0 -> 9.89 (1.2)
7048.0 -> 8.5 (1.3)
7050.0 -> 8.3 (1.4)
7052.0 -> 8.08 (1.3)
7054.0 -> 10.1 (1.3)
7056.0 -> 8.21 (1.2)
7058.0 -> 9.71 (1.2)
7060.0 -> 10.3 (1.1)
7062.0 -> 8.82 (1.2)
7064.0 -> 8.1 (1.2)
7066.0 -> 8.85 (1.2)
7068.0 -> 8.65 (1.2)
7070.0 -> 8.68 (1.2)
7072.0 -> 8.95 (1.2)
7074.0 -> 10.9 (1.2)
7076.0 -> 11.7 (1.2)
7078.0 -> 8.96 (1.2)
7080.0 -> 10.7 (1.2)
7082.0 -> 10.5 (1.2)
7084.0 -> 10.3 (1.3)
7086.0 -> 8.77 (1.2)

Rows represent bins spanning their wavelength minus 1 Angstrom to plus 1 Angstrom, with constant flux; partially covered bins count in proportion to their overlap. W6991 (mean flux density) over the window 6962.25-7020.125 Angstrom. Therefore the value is 9.12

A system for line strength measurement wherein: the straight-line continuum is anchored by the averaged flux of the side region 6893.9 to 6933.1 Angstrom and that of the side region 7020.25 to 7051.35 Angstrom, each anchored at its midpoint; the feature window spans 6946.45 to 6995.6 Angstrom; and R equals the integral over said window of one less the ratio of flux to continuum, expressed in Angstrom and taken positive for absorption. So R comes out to 2.1 Angstrom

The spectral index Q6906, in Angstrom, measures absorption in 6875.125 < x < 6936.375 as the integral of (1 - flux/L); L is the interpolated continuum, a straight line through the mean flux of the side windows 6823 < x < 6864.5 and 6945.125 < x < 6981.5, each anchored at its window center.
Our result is -2.9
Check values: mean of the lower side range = 8.93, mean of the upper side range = 8.86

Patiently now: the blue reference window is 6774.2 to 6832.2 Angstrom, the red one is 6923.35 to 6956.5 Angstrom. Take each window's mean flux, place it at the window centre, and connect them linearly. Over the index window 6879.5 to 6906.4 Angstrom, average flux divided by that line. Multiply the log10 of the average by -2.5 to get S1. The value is 0.070 mag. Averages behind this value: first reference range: 9.39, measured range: 8.97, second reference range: 9.65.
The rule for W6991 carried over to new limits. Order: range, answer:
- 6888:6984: 9.18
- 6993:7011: 9.76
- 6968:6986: 9.03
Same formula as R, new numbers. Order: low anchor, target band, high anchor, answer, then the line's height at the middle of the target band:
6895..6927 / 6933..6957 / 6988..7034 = -1.24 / 9.18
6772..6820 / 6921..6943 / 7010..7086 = -1.96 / 9.38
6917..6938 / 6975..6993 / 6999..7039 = 1.54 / 9.43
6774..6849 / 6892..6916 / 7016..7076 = 0.38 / 9.17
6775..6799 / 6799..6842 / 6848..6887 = 2.98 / 9.57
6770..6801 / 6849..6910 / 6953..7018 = 1.14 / 9.37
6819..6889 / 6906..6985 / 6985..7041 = -1.31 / 9.1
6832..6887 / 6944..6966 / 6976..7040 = 1.22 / 9.06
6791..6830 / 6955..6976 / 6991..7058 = 1.22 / 9.24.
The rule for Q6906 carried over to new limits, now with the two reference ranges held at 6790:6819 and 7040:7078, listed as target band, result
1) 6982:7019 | 0.8 Angstrom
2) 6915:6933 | -0.8 Angstrom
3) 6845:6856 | -0.5 Angstrom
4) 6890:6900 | 0.6 Angstrom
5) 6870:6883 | 0.4 Angstrom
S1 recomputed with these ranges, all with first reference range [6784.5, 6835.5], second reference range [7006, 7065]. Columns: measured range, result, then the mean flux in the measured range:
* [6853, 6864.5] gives -0.023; 9.38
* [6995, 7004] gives -0.120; 10.1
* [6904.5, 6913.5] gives -0.043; 9.51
